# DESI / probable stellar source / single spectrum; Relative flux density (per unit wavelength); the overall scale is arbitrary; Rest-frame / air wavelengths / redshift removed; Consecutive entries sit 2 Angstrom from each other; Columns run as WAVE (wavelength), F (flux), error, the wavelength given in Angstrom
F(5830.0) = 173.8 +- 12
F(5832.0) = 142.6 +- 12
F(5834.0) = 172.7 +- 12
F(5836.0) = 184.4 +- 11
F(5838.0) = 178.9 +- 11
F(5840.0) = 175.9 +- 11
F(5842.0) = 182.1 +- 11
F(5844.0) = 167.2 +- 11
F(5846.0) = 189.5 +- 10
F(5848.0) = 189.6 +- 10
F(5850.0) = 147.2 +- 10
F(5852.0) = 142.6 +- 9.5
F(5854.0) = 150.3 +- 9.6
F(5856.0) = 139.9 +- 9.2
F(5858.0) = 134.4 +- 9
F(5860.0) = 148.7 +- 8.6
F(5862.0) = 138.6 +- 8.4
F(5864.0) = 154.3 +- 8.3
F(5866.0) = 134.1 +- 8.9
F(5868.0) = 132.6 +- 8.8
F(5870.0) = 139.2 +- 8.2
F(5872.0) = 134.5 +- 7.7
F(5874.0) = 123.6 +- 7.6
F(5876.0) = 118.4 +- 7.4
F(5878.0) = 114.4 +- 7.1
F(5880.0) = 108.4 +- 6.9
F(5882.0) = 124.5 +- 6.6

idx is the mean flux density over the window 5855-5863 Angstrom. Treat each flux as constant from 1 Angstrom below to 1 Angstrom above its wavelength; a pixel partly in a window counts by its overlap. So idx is 140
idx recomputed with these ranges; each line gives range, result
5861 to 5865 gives 146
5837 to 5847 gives 179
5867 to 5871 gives 136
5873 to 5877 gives 121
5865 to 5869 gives 133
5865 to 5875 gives 133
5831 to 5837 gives 167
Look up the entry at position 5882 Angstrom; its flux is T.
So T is 124.5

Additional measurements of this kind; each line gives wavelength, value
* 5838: 178.9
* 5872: 134.5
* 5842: 182.1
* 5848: 189.6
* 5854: 150.3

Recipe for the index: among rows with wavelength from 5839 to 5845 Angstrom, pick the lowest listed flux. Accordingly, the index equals 167.2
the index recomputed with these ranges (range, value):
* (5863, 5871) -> 132.6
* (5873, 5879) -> 114.4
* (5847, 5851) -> 147.2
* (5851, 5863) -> 134.4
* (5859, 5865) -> 138.6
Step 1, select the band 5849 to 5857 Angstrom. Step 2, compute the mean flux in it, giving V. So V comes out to 145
